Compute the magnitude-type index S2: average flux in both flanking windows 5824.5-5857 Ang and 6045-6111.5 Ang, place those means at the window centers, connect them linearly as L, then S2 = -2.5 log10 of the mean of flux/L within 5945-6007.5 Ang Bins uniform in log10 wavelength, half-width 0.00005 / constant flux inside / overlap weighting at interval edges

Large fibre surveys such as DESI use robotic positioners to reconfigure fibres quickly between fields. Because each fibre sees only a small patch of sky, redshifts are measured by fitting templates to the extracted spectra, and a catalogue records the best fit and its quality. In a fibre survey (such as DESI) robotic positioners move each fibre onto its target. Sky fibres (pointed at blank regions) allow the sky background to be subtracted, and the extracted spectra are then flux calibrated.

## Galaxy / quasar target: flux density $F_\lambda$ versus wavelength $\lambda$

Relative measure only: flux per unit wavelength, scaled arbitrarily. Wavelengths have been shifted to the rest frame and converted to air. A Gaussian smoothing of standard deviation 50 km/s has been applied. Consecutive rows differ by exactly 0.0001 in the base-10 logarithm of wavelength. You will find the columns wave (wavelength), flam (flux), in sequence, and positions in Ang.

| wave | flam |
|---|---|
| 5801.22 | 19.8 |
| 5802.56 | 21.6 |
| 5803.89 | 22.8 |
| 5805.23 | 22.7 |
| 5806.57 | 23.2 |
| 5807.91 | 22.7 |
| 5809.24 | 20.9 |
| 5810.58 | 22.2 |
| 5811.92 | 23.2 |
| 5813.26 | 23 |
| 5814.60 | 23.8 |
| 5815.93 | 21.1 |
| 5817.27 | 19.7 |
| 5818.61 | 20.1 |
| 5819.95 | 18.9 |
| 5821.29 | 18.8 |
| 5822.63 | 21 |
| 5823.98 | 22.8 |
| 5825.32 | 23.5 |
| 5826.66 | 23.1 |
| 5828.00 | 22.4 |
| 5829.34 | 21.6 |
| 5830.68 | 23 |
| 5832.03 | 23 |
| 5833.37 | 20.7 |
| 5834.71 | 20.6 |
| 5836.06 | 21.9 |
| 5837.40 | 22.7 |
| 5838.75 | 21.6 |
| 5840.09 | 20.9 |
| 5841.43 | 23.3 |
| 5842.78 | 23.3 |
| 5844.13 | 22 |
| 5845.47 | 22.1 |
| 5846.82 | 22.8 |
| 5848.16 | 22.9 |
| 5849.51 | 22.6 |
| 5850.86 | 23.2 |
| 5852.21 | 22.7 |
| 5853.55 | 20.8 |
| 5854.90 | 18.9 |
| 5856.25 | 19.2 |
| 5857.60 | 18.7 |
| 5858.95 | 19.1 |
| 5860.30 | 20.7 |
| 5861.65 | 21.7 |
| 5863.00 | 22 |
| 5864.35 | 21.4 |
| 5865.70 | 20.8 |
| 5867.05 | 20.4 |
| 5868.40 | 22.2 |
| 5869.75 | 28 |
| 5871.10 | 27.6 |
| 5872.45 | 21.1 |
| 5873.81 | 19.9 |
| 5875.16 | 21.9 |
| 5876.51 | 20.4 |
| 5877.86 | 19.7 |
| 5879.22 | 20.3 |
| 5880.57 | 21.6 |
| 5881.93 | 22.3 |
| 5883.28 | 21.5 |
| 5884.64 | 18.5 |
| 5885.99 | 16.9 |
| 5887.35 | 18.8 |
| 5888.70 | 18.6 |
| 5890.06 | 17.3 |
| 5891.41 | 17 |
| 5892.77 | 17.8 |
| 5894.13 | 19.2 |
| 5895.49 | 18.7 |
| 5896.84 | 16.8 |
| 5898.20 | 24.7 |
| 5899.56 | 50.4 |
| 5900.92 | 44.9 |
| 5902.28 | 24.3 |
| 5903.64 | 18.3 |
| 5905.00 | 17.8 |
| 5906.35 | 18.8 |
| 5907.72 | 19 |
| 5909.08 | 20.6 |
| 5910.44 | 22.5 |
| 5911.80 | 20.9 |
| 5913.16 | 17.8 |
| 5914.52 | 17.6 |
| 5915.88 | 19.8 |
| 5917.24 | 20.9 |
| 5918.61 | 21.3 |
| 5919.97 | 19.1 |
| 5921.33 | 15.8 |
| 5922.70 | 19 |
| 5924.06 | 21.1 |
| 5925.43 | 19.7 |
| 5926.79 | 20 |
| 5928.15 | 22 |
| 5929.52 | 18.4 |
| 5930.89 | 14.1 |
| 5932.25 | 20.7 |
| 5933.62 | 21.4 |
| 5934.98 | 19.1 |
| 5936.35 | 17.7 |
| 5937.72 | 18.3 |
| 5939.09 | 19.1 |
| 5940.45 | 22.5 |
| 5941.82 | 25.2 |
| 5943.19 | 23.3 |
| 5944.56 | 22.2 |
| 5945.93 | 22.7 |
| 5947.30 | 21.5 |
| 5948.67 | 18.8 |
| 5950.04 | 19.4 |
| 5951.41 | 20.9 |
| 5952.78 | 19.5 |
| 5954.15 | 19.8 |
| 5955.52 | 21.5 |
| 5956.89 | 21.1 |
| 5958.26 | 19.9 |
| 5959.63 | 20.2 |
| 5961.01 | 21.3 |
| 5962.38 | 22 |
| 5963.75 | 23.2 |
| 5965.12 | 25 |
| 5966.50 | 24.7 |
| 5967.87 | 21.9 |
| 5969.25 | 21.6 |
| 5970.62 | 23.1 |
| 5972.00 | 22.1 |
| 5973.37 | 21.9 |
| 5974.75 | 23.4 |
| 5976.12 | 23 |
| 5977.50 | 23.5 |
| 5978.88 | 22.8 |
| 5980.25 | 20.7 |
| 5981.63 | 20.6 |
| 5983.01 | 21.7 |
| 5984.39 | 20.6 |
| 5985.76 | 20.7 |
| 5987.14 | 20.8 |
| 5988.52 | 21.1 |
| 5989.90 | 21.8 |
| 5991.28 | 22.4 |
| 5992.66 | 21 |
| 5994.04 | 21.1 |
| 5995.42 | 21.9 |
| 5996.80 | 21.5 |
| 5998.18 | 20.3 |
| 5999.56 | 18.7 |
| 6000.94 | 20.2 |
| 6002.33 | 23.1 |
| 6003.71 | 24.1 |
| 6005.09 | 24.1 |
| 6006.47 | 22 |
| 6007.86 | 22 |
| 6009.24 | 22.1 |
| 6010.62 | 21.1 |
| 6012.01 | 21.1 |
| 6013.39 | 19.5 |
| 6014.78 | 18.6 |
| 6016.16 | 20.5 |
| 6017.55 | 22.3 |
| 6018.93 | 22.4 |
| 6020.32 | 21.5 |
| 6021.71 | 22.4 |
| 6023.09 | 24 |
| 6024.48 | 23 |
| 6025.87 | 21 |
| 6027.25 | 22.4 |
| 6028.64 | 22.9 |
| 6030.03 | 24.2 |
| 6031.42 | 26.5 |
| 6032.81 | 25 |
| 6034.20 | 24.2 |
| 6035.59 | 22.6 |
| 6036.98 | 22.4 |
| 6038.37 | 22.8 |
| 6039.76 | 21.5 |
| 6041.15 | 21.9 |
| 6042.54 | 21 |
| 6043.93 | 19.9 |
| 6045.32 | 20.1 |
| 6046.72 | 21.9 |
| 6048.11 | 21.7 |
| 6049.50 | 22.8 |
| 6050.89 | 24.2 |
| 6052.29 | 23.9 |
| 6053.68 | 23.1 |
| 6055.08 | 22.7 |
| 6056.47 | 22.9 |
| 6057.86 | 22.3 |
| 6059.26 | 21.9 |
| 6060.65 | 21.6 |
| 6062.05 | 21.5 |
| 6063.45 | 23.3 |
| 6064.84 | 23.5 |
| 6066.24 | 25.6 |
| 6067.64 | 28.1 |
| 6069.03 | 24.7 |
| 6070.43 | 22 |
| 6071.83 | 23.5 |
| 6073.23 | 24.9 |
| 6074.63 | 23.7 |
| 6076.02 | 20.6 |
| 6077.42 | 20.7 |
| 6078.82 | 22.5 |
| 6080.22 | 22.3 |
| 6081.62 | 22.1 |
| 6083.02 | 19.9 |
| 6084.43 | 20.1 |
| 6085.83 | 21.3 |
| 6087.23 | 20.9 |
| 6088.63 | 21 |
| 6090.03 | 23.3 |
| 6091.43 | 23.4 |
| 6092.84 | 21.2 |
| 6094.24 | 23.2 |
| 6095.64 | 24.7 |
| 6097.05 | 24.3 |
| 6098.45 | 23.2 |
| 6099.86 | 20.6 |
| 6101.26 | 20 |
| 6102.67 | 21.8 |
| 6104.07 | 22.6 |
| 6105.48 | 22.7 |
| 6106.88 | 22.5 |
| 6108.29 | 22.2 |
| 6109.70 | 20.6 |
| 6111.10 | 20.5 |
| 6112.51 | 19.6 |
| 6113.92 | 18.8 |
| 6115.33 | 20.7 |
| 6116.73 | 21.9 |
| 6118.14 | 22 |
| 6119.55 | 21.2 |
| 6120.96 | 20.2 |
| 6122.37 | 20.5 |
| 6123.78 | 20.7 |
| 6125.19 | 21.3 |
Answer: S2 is 0.03 mag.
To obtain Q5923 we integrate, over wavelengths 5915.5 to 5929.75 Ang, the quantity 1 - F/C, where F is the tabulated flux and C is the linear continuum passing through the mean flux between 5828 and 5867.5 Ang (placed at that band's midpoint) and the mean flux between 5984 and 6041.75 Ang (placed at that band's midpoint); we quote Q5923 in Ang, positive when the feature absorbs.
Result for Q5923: 1.3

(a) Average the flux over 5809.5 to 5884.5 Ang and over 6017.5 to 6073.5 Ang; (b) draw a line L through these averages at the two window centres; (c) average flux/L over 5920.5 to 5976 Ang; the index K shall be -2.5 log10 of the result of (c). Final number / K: 0.07 mag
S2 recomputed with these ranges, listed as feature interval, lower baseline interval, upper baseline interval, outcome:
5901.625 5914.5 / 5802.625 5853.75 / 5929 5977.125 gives 0.09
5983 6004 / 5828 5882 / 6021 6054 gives 0.06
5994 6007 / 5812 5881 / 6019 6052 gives 0.03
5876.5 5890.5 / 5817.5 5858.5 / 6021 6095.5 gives 0.11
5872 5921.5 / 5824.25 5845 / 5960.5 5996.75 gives 0.05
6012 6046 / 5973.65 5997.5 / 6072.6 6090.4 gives -0.02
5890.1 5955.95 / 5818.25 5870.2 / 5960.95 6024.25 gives 0.04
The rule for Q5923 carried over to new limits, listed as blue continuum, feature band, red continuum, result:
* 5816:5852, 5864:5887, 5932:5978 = 0.4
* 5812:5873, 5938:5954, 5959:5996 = 0.5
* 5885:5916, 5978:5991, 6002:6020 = 0.3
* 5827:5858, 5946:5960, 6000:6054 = 1.1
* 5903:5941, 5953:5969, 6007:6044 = -1.0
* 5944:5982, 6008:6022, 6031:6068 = 0.8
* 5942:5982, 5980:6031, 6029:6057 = 1.6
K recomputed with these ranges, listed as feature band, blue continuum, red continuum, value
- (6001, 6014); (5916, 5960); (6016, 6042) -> 0.01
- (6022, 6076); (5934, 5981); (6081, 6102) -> -0.06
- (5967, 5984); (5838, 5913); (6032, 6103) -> 0.00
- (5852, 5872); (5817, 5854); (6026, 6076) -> 0.02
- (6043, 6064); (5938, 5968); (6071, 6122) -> -0.02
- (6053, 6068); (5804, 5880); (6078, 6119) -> -0.07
